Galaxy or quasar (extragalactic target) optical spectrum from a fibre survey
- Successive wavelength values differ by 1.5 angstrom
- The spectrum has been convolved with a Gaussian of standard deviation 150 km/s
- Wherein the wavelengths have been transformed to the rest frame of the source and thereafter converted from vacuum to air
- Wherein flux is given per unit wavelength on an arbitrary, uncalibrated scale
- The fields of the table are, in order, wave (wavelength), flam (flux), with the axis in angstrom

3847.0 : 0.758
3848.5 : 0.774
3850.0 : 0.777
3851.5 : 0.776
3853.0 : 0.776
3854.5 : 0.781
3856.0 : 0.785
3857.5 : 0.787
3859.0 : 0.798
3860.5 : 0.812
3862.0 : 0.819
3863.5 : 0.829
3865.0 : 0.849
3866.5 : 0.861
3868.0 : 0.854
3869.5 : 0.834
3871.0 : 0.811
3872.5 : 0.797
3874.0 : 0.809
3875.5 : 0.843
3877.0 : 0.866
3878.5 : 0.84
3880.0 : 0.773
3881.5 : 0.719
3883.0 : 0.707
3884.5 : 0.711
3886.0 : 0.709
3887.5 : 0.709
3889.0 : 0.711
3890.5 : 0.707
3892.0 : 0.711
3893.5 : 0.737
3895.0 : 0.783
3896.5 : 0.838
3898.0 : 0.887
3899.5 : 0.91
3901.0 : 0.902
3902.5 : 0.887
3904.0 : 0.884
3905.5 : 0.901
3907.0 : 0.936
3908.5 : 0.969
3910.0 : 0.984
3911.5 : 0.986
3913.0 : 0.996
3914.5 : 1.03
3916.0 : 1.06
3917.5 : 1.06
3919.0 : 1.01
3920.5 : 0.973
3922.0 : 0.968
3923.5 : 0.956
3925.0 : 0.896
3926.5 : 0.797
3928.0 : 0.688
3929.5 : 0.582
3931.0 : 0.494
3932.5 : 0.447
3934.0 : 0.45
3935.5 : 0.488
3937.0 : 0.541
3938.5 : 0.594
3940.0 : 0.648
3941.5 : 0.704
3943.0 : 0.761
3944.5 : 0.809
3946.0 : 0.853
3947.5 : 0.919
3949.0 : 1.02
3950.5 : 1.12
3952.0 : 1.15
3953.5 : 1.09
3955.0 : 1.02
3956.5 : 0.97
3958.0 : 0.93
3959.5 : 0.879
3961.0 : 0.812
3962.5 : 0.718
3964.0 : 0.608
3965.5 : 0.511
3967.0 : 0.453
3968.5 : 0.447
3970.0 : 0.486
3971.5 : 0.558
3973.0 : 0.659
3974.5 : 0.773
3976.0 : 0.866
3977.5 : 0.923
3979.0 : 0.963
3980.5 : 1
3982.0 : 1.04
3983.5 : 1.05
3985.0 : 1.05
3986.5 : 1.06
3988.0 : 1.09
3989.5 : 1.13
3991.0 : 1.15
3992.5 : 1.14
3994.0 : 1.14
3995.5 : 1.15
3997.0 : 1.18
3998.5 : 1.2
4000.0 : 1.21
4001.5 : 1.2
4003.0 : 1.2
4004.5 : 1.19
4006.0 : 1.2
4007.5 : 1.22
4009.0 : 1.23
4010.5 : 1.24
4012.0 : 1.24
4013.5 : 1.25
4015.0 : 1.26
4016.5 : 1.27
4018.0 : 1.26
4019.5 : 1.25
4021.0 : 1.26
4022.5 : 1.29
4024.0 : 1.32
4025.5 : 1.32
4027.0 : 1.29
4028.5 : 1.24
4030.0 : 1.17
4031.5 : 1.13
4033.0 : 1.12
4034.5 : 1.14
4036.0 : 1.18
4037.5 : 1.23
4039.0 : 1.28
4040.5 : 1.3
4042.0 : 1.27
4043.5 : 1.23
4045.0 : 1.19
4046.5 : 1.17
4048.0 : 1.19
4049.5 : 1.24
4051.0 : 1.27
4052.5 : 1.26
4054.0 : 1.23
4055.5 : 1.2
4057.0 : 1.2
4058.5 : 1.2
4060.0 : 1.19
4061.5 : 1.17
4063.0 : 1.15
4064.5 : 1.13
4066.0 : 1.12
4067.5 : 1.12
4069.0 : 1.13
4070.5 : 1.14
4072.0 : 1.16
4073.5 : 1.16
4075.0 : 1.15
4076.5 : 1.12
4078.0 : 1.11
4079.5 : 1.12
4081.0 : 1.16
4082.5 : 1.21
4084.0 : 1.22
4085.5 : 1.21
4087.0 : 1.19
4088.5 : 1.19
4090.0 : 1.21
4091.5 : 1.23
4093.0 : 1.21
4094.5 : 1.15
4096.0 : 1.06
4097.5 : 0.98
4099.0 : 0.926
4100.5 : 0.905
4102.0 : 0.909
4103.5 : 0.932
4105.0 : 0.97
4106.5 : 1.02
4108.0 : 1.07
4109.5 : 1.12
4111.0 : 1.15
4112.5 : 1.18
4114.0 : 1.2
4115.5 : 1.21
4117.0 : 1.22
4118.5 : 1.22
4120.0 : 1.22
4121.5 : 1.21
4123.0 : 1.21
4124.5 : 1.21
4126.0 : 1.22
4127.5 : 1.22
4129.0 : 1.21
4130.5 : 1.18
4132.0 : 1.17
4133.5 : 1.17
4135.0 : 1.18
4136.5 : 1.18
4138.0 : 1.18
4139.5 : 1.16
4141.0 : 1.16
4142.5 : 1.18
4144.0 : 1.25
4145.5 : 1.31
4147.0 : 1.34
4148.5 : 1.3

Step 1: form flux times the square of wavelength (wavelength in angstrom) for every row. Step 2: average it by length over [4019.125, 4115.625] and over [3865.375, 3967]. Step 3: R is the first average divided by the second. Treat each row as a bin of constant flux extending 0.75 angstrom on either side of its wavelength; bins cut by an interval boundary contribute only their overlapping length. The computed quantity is 1.53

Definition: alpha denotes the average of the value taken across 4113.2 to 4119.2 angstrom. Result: 1.21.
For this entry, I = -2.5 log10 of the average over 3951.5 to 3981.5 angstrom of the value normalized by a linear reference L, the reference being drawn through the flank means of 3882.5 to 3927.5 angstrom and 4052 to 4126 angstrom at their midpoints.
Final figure 0.217 mag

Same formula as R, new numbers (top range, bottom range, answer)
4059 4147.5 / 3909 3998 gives 1.44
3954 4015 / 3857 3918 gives 1.22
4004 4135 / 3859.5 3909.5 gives 1.58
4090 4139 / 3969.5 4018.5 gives 1.11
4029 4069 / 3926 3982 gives 1.66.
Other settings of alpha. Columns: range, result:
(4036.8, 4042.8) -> 1.27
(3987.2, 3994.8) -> 1.13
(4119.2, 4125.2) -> 1.21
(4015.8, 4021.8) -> 1.26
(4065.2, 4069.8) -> 1.12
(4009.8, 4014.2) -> 1.24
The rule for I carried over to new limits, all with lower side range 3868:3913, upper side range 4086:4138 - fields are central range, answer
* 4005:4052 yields -0.21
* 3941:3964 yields 0.00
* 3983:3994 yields -0.14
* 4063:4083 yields -0.06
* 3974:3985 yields -0.01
